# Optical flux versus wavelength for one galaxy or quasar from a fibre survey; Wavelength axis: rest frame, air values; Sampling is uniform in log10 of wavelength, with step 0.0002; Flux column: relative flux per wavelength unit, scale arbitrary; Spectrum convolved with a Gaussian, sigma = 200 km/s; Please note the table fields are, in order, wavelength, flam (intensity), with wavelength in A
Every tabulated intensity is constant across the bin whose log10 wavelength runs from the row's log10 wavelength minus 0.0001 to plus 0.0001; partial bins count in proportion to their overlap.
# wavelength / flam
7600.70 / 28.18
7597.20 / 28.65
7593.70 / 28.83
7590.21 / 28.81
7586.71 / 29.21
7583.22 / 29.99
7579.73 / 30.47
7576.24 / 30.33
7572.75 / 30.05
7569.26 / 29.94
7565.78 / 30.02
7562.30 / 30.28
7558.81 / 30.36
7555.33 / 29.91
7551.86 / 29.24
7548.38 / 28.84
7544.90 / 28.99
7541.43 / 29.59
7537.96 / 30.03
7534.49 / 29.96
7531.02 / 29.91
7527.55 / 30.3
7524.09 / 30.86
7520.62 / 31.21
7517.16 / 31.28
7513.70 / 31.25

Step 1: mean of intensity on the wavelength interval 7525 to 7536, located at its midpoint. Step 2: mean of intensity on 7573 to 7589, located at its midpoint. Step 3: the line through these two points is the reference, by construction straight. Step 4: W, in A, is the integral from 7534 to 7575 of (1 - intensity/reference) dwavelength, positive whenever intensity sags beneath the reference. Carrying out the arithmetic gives 0.4 A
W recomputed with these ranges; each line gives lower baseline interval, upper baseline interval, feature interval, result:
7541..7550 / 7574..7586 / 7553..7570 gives -0.3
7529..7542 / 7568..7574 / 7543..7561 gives 0.3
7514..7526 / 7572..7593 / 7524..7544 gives 0.5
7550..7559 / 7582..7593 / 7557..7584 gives -0.6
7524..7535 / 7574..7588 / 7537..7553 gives 0.4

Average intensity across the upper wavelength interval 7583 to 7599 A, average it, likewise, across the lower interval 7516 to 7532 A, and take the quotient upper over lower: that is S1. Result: 0.94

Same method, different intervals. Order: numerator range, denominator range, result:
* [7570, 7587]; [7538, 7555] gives 1.03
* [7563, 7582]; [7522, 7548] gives 1.01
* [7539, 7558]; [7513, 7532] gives 0.95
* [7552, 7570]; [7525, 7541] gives 1.00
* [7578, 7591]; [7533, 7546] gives 1.00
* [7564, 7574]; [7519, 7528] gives 0.97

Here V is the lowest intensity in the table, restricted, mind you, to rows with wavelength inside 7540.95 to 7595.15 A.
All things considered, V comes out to 28.81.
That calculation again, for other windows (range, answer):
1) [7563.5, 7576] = 29.94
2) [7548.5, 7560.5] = 29.24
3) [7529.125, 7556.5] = 28.84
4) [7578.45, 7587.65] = 29.21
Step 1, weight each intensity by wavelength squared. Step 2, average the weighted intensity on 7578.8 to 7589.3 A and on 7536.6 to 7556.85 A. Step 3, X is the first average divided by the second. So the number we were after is 1.02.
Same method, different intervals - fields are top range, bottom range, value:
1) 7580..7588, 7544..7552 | 1.04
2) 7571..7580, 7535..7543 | 1.02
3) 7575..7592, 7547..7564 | 1.01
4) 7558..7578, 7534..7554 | 1.03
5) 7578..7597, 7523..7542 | 0.99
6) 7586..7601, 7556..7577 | 0.96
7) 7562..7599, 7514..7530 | 0.98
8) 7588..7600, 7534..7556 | 0.99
